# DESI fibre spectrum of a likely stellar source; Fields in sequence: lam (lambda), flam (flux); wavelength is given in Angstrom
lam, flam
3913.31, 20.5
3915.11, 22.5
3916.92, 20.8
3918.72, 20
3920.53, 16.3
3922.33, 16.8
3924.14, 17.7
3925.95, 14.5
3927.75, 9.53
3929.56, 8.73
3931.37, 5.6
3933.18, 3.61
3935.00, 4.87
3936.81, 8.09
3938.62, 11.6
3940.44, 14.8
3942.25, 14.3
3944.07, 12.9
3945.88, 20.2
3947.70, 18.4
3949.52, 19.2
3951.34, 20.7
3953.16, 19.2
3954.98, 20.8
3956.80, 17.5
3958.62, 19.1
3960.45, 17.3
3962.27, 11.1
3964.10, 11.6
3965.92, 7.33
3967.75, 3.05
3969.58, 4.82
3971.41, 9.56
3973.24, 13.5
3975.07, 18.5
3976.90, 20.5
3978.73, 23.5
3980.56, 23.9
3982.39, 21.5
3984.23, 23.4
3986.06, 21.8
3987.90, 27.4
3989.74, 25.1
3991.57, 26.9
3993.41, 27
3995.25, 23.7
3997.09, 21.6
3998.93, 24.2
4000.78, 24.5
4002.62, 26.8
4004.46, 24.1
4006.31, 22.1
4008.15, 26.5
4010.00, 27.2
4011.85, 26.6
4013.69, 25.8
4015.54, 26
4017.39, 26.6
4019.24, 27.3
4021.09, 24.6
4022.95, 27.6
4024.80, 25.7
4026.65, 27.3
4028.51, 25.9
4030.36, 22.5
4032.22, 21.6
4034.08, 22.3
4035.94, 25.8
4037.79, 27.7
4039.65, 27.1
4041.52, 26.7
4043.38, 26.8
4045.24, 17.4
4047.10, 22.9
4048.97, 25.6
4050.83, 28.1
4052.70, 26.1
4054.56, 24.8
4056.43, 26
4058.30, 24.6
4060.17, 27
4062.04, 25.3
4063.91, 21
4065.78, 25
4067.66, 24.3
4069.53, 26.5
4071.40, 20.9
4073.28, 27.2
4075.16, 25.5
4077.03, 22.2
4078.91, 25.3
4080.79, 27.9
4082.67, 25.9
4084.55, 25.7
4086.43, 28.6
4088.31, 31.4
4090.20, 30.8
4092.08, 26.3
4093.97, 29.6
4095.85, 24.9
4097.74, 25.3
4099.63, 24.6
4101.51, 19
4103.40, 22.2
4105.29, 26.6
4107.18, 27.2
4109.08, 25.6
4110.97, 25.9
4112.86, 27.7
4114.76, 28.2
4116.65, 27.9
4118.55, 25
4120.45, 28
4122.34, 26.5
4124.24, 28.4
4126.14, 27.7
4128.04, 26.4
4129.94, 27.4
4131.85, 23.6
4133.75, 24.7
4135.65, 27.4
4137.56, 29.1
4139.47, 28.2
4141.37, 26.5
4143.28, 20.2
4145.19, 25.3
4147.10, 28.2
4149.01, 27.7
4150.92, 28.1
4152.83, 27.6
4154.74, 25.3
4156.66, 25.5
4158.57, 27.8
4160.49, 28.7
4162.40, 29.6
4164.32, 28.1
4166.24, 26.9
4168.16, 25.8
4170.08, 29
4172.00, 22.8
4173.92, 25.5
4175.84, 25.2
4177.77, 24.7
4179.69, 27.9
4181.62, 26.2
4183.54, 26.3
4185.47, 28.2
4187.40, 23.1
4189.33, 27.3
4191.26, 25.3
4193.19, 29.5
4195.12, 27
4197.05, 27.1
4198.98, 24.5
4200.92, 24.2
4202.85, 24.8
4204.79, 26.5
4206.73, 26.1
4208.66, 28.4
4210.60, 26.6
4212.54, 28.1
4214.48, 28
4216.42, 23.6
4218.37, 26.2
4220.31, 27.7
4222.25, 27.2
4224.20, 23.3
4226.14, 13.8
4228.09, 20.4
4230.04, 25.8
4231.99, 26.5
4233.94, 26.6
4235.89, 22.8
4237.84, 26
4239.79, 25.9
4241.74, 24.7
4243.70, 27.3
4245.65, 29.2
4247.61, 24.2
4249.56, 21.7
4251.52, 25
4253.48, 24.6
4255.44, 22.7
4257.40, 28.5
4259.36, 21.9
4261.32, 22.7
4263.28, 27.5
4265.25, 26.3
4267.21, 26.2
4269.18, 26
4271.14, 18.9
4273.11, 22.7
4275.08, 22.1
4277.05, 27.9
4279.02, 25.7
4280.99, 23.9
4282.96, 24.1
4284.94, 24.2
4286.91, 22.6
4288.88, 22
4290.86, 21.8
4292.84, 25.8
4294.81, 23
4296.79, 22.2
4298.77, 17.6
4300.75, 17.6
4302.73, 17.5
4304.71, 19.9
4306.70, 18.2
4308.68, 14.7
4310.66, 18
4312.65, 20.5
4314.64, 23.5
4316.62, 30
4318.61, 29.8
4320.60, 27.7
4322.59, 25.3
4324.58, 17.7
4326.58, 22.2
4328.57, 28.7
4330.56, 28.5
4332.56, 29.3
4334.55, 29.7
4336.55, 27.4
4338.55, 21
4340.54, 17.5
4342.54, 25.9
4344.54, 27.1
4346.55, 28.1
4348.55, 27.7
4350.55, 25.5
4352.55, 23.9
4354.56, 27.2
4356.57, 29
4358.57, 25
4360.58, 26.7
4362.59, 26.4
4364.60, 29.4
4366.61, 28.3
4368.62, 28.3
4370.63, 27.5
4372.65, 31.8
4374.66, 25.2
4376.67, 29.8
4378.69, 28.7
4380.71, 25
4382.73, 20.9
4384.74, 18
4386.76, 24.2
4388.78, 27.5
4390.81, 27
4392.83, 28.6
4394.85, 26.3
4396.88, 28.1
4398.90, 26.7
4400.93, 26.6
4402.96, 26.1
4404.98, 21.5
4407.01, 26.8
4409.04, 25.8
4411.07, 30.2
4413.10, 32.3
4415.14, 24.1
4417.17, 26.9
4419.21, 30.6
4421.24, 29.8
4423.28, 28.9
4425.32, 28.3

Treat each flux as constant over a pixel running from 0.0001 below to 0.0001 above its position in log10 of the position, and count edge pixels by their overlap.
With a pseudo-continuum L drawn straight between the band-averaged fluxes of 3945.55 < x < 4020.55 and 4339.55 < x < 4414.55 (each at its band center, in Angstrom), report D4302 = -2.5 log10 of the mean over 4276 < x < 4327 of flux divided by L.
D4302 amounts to 0.13 mag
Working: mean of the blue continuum 20.7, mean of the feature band 22.4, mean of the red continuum 26.5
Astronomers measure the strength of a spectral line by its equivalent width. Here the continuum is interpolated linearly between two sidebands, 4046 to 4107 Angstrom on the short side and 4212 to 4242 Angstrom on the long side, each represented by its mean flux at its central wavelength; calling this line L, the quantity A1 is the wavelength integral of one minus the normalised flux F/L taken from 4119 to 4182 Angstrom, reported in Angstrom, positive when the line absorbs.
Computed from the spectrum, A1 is -3.8 Angstrom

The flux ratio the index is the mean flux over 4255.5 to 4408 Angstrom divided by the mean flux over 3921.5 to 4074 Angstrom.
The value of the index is 1.2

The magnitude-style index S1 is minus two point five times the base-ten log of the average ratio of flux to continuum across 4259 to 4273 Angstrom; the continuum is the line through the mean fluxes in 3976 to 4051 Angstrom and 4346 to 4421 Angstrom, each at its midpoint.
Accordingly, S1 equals 0.08 mag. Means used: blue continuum 24.8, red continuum 26.8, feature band 24.2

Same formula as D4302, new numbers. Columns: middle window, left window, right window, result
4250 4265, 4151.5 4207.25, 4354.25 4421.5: 0.083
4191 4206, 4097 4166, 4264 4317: -0.063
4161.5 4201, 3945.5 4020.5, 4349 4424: -0.117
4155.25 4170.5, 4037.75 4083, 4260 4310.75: -0.158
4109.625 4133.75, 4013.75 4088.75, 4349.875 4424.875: -0.045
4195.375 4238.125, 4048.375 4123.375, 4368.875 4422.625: 0.046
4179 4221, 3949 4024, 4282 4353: -0.170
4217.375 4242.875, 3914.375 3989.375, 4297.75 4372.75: -0.103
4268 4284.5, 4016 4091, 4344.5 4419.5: 0.105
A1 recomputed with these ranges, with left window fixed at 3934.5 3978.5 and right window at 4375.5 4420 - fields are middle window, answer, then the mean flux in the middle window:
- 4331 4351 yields -0.92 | 26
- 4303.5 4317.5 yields 2.03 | 20.6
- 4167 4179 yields -3.14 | 25.6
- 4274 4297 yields -0.47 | 23.8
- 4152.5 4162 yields -3.47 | 27.1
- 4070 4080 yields -3.86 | 24.4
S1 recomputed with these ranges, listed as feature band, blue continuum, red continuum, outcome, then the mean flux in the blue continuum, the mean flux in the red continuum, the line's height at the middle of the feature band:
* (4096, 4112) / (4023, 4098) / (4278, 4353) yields 0.028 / 25.6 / 23.6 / 25.2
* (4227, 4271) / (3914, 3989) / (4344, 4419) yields -0.075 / 15.6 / 26.7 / 23.3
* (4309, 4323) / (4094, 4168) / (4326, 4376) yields 0.095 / 26.4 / 26.8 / 26.7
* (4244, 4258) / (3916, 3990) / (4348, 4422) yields -0.082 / 15.5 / 26.8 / 23.3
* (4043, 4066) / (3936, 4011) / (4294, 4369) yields -0.216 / 19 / 24.4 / 20.2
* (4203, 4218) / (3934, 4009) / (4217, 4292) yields -0.138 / 18.4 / 24.4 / 23.4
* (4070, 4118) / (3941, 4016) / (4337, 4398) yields -0.195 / 19.9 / 26.2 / 21.8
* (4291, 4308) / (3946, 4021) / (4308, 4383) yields 0.240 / 20.7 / 25.9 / 25.2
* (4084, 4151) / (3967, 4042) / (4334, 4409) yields -0.105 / 23.2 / 26.2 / 24.1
